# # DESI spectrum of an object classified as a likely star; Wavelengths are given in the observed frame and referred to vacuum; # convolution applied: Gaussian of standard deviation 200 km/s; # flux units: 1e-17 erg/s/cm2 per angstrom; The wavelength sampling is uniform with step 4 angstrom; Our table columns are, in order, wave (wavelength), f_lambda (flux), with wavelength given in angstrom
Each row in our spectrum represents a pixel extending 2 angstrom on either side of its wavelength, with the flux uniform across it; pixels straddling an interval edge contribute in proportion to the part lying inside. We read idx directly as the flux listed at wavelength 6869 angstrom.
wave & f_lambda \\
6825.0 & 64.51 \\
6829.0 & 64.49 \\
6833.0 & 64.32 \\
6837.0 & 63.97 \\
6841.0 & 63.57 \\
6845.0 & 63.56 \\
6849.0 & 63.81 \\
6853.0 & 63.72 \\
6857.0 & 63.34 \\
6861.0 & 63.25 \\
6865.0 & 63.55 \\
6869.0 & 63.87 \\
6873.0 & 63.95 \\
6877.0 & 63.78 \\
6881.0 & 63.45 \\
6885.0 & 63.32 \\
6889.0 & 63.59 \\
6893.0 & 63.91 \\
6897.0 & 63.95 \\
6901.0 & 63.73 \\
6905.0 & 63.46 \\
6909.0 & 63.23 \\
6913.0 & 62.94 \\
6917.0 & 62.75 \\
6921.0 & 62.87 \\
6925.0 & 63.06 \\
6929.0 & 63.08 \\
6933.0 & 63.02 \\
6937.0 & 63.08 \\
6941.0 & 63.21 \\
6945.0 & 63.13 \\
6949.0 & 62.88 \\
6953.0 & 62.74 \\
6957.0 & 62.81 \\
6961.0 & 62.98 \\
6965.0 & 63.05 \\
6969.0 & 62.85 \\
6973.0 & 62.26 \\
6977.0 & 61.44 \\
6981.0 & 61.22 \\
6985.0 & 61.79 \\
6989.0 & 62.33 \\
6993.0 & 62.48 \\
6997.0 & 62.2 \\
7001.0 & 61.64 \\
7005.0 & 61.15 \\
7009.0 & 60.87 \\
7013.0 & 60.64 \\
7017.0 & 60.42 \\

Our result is 63.87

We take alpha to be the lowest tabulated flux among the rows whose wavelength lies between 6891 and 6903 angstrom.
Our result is 63.73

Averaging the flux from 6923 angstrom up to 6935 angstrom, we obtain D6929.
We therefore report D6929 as 63.1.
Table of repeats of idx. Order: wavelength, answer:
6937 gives 63.08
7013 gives 60.64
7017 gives 60.42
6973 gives 62.26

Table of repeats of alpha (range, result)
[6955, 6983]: 61.22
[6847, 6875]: 63.25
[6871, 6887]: 63.32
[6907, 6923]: 62.75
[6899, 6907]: 63.46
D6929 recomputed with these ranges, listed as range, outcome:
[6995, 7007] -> 61.7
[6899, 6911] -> 63.5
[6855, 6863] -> 63.3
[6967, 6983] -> 61.9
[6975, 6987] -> 61.5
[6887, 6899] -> 63.8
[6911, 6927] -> 62.9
